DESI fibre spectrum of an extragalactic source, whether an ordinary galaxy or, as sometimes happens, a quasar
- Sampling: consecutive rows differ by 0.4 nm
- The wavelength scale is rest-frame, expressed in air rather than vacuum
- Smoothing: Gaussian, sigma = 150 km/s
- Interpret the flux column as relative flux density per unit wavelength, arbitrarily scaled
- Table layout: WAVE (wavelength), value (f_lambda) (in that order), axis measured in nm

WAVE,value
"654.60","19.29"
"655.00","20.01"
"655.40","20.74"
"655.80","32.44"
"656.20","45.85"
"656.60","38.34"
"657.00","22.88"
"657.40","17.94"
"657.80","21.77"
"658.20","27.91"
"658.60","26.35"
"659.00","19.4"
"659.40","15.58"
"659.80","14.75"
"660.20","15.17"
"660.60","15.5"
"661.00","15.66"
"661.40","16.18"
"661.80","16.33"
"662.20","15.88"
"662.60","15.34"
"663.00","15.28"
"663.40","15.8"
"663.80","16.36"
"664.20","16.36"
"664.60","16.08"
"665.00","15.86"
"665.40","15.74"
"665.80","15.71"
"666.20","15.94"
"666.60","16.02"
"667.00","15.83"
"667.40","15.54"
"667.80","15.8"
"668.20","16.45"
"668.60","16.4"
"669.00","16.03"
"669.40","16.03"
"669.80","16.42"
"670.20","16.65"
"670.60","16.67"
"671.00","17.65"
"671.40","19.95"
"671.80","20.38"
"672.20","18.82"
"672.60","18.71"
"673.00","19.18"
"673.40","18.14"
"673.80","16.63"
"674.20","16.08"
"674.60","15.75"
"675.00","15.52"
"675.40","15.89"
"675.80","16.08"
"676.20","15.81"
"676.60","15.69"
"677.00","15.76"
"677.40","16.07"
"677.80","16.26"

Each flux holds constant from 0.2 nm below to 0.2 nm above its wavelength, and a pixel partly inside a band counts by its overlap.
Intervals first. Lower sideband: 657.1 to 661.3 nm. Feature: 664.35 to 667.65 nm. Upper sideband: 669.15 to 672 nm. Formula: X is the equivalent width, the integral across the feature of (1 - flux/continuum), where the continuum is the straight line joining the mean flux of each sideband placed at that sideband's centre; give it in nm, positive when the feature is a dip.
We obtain 0.427 nm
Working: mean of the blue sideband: 19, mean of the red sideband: 17.6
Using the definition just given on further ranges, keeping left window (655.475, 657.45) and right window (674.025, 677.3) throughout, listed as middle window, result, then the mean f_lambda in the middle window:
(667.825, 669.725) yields 0.472 nm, 16.2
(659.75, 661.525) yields 0.805 nm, 15.5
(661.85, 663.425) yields 0.653 nm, 15.6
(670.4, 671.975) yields 0.071 nm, 18.6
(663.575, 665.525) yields 0.699 nm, 16.1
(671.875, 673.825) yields -0.043 nm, 18.6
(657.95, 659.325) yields 0.294 nm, 23.6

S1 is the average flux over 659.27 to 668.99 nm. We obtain 15.8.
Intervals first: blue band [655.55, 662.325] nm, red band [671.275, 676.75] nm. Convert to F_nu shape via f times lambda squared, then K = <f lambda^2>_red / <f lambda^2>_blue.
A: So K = 0.8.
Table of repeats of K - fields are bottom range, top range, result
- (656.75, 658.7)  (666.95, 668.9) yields 0.70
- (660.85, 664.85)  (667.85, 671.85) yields 1.10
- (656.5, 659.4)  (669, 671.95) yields 0.76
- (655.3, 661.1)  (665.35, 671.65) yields 0.72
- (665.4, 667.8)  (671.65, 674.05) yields 1.20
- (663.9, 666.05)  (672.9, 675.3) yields 1.08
